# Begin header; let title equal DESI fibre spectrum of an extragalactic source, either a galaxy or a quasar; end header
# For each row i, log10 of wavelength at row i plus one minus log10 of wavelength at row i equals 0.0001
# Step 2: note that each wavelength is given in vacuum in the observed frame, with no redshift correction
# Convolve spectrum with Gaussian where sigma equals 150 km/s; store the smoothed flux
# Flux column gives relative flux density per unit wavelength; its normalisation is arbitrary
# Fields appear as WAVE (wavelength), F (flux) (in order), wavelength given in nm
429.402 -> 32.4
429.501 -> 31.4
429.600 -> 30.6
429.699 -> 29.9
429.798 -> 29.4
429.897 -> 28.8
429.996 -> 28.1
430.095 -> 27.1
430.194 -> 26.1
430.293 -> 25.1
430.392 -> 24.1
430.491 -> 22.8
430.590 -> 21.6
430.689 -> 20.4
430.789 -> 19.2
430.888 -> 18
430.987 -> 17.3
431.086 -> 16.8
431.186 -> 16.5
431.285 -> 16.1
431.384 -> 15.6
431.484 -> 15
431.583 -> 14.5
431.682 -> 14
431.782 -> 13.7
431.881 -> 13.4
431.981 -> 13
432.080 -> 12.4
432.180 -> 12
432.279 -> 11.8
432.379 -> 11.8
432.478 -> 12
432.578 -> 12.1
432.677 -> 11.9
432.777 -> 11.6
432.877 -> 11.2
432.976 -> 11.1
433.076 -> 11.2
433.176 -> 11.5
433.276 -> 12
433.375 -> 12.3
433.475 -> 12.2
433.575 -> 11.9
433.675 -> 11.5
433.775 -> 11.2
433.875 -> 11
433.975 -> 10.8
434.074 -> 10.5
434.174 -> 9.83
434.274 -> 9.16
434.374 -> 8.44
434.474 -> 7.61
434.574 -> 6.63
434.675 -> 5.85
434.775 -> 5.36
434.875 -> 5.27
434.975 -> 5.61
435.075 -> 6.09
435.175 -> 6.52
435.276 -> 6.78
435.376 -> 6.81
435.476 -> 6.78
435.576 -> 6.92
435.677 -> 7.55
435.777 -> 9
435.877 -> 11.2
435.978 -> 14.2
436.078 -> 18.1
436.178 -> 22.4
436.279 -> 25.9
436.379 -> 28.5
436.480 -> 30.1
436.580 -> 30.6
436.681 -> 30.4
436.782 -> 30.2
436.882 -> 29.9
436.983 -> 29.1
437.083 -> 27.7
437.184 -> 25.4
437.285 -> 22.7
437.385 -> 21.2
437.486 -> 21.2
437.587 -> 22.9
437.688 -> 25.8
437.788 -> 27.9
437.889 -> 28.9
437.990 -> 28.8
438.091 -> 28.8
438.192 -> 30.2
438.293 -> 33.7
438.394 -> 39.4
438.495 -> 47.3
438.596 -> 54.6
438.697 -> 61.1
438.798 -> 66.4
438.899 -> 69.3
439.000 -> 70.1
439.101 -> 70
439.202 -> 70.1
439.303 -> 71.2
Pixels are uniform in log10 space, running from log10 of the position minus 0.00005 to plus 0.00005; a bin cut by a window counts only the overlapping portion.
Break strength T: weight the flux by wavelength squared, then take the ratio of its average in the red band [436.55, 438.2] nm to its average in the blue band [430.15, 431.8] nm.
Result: 1.49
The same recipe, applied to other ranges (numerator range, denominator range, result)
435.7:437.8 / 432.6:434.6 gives 2.24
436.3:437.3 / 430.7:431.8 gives 1.80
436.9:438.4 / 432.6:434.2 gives 2.44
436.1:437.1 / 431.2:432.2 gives 2.05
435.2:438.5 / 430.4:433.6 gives 1.64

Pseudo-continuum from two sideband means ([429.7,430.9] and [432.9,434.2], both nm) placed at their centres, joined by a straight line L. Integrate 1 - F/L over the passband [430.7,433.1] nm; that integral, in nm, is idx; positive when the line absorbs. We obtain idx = 0.55 nm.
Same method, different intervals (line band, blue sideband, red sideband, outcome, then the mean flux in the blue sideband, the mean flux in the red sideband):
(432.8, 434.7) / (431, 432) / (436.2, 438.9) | 0.98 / 15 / 33.2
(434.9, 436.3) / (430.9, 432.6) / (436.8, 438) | 0.74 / 14.1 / 26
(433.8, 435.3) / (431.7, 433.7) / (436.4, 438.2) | 0.84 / 12.1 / 27.3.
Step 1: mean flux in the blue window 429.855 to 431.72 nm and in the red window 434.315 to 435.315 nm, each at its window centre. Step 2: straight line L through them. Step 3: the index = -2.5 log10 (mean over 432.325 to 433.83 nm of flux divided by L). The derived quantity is 0.05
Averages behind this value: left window 20.4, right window 6.43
